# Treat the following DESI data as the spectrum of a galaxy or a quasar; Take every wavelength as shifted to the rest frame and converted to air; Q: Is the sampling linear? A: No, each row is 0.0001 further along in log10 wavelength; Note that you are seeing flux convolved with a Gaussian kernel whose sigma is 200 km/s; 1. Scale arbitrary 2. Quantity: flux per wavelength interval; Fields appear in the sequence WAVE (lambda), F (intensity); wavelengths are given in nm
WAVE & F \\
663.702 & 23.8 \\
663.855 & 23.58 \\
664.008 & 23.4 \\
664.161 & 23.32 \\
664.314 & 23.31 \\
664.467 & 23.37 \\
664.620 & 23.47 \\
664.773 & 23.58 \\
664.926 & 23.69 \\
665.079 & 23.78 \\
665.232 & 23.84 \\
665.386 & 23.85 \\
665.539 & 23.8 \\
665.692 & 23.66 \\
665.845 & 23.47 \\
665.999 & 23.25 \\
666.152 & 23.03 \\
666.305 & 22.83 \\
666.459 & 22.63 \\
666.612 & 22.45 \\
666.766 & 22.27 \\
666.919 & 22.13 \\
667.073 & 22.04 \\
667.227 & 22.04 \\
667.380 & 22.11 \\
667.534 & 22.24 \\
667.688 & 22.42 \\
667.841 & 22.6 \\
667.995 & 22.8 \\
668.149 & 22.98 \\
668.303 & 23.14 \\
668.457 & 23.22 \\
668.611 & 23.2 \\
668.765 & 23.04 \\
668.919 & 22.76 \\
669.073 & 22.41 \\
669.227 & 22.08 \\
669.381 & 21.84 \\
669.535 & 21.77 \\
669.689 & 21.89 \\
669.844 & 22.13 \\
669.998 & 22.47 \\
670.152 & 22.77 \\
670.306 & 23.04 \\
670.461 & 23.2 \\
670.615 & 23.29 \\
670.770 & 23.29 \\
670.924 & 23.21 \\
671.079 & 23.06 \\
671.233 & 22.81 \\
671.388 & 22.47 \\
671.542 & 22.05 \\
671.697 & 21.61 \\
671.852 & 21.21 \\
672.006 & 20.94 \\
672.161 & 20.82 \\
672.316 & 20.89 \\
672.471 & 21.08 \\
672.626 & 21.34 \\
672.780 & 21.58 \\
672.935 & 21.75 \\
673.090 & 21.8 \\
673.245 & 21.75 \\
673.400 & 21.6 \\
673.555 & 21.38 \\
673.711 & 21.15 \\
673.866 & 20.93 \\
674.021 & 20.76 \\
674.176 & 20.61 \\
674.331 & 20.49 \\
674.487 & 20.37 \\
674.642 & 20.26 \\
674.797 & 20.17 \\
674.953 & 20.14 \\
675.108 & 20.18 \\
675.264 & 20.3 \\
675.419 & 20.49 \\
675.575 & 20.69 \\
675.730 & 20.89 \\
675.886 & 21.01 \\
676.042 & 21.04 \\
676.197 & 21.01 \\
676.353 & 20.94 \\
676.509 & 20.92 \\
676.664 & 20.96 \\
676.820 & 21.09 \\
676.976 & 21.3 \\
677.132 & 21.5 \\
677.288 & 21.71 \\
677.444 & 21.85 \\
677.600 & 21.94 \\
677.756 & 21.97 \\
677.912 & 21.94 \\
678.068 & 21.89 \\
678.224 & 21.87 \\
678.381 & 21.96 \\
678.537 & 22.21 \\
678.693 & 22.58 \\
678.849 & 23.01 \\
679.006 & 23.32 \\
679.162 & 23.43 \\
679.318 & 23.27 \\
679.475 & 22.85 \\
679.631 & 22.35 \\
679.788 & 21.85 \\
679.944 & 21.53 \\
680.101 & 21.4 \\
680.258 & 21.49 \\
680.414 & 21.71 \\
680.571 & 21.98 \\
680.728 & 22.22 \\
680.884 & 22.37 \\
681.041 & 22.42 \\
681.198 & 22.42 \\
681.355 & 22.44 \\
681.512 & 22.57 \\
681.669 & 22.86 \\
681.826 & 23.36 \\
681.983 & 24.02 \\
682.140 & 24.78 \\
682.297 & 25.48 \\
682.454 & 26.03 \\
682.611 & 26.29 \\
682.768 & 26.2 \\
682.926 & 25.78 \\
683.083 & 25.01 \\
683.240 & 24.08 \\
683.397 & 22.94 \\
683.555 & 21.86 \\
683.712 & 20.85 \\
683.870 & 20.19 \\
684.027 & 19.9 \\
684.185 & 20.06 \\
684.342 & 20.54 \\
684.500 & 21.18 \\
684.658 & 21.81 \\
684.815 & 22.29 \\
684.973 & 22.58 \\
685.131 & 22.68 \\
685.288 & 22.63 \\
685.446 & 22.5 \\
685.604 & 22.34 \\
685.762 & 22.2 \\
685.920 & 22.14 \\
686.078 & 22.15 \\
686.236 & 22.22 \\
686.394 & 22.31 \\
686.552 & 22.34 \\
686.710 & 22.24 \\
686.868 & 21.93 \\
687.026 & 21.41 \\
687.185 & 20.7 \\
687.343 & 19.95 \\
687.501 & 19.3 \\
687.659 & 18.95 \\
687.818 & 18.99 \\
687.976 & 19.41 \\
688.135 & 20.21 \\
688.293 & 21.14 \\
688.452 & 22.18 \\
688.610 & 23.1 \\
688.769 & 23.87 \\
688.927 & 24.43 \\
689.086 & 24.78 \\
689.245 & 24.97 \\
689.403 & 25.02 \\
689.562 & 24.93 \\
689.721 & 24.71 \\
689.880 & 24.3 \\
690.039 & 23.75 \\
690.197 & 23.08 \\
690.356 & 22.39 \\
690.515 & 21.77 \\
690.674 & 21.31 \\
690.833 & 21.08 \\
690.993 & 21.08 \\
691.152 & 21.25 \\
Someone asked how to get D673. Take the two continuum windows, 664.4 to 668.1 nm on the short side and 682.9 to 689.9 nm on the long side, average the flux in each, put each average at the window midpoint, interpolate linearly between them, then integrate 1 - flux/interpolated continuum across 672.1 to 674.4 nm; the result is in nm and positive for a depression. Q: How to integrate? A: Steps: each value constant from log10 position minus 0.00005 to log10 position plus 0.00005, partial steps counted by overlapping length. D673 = 0.15 nm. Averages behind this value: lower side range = 23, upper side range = 22.2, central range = 21.2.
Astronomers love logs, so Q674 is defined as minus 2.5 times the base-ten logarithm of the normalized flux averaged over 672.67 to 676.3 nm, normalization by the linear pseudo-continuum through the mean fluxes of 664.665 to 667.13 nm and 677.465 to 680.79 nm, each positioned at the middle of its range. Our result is 0.08 mag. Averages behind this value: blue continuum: 23.2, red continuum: 22.2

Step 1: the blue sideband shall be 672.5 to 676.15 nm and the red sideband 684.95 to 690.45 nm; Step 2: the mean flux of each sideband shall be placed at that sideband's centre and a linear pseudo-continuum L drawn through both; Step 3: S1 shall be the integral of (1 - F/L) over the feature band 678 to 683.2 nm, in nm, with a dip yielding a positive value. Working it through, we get -0.373 nm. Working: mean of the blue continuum 20.9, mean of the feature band 23.1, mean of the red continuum 22.3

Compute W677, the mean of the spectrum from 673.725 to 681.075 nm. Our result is 21.5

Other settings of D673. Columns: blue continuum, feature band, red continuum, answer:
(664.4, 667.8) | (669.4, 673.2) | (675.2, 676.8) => -0.04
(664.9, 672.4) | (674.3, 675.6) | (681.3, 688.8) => 0.12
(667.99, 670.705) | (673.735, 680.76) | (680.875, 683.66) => 0.59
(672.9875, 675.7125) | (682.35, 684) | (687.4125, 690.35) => -0.15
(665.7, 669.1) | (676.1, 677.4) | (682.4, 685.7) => 0.09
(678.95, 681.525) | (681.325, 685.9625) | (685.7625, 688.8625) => -0.23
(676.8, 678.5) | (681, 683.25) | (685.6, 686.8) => -0.23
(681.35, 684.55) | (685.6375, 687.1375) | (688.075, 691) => 0.07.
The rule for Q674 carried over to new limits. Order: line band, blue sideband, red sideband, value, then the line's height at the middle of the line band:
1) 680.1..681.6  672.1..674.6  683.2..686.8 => -0.03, 21.6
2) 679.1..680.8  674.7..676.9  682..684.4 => 0.00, 22.2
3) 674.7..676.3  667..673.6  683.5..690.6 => 0.08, 22.2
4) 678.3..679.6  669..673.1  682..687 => -0.02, 22.5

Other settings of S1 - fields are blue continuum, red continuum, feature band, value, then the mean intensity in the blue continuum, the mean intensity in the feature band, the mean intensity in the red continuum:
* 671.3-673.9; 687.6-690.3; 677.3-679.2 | -0.03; 21.4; 22.3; 22.8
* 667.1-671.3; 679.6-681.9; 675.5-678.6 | 0.13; 22.7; 21.4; 22.2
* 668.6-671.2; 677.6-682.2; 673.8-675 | 0.11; 22.7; 20.5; 22.5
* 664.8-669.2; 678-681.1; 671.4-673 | 0.09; 22.9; 21.4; 22.3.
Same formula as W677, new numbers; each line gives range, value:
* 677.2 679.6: 22.4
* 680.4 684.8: 22.9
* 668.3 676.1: 21.7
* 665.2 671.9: 22.7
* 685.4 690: 22.2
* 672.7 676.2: 20.9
